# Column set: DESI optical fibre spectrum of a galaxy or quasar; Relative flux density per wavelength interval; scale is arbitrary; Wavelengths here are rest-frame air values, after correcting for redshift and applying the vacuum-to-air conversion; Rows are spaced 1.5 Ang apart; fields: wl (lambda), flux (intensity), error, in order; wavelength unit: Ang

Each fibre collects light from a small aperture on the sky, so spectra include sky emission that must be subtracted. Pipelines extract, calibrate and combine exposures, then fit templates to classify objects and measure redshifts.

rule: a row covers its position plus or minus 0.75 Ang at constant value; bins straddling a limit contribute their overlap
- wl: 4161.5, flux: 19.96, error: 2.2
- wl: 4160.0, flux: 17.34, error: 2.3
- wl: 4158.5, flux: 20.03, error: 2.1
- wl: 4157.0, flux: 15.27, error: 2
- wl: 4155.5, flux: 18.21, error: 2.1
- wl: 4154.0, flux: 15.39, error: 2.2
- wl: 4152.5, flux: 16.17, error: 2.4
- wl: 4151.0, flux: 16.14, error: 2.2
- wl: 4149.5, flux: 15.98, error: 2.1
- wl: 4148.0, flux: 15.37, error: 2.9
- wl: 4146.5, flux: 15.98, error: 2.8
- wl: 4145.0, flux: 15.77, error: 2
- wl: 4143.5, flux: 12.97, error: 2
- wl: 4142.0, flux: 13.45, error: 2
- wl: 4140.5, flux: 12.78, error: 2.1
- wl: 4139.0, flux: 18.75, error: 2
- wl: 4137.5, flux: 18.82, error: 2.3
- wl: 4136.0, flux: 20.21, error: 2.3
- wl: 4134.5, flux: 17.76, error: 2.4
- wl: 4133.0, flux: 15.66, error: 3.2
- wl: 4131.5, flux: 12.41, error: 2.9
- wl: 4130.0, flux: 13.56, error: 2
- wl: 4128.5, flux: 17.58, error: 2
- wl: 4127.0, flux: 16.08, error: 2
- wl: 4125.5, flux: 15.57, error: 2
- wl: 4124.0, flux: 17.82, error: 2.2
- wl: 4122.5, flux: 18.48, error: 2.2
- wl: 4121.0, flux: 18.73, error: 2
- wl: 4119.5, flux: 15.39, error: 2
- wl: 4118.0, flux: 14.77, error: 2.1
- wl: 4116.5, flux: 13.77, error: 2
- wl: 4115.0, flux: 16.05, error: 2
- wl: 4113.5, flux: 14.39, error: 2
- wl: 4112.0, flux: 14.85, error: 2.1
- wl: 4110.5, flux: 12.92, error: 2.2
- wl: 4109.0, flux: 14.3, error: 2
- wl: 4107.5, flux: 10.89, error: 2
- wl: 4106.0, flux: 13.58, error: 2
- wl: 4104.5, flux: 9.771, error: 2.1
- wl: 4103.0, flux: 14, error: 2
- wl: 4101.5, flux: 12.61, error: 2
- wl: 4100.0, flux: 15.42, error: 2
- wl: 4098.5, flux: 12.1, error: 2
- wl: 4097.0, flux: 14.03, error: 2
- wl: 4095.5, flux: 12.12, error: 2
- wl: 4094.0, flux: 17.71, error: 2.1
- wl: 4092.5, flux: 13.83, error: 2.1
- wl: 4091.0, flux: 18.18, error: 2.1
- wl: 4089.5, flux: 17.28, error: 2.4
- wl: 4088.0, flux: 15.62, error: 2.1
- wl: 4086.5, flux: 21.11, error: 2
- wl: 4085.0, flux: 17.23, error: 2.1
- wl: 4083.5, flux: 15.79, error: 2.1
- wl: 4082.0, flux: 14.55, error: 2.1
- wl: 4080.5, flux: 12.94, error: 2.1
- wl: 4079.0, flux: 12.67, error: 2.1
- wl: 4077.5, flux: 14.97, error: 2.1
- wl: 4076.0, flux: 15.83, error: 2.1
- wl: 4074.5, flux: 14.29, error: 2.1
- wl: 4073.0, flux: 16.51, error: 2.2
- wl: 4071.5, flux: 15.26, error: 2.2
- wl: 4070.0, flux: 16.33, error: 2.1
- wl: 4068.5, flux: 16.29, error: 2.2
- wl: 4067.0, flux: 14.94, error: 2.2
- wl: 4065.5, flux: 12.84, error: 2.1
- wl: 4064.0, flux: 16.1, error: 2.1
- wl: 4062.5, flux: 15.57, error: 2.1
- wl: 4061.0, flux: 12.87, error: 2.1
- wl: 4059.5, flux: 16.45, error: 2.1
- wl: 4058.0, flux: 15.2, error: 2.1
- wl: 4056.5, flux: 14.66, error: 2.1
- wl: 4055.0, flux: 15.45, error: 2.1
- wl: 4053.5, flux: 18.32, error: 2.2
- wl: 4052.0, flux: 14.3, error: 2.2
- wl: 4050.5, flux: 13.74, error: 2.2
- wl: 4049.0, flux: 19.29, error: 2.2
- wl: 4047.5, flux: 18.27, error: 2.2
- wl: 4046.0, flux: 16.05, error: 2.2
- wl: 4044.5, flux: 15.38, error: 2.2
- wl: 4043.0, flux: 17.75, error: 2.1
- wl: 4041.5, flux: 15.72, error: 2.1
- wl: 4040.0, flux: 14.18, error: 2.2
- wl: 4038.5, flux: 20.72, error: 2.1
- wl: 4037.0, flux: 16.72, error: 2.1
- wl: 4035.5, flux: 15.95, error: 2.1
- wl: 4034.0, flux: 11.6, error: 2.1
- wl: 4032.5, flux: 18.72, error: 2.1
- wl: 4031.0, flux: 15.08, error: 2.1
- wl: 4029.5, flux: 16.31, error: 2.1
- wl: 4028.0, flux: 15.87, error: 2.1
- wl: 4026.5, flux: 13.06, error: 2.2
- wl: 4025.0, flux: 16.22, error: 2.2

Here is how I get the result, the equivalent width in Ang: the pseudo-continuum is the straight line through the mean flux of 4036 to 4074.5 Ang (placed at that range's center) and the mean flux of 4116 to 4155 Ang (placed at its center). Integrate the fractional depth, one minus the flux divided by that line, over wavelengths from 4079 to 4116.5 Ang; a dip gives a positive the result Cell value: 3.26 Ang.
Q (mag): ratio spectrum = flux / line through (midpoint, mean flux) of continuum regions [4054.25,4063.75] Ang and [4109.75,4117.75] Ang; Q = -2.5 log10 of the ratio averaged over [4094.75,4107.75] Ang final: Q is 0.14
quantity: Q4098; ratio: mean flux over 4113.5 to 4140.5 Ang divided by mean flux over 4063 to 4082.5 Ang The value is 1.1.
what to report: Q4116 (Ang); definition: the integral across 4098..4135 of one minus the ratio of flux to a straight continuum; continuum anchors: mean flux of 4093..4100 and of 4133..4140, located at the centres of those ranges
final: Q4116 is 3.4 Ang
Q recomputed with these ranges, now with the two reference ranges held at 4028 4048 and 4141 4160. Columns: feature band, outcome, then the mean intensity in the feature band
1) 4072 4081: 0.111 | 14.6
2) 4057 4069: 0.085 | 15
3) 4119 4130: -0.059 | 16.9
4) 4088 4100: 0.070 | 15.1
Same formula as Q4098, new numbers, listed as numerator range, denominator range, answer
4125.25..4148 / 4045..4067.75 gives 1.01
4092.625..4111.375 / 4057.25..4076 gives 0.87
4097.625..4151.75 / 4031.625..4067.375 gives 0.95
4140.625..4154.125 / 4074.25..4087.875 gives 0.97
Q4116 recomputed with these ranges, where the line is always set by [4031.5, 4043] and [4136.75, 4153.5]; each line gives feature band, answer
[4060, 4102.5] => 2.27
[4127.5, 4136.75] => -0.27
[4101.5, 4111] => 1.98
